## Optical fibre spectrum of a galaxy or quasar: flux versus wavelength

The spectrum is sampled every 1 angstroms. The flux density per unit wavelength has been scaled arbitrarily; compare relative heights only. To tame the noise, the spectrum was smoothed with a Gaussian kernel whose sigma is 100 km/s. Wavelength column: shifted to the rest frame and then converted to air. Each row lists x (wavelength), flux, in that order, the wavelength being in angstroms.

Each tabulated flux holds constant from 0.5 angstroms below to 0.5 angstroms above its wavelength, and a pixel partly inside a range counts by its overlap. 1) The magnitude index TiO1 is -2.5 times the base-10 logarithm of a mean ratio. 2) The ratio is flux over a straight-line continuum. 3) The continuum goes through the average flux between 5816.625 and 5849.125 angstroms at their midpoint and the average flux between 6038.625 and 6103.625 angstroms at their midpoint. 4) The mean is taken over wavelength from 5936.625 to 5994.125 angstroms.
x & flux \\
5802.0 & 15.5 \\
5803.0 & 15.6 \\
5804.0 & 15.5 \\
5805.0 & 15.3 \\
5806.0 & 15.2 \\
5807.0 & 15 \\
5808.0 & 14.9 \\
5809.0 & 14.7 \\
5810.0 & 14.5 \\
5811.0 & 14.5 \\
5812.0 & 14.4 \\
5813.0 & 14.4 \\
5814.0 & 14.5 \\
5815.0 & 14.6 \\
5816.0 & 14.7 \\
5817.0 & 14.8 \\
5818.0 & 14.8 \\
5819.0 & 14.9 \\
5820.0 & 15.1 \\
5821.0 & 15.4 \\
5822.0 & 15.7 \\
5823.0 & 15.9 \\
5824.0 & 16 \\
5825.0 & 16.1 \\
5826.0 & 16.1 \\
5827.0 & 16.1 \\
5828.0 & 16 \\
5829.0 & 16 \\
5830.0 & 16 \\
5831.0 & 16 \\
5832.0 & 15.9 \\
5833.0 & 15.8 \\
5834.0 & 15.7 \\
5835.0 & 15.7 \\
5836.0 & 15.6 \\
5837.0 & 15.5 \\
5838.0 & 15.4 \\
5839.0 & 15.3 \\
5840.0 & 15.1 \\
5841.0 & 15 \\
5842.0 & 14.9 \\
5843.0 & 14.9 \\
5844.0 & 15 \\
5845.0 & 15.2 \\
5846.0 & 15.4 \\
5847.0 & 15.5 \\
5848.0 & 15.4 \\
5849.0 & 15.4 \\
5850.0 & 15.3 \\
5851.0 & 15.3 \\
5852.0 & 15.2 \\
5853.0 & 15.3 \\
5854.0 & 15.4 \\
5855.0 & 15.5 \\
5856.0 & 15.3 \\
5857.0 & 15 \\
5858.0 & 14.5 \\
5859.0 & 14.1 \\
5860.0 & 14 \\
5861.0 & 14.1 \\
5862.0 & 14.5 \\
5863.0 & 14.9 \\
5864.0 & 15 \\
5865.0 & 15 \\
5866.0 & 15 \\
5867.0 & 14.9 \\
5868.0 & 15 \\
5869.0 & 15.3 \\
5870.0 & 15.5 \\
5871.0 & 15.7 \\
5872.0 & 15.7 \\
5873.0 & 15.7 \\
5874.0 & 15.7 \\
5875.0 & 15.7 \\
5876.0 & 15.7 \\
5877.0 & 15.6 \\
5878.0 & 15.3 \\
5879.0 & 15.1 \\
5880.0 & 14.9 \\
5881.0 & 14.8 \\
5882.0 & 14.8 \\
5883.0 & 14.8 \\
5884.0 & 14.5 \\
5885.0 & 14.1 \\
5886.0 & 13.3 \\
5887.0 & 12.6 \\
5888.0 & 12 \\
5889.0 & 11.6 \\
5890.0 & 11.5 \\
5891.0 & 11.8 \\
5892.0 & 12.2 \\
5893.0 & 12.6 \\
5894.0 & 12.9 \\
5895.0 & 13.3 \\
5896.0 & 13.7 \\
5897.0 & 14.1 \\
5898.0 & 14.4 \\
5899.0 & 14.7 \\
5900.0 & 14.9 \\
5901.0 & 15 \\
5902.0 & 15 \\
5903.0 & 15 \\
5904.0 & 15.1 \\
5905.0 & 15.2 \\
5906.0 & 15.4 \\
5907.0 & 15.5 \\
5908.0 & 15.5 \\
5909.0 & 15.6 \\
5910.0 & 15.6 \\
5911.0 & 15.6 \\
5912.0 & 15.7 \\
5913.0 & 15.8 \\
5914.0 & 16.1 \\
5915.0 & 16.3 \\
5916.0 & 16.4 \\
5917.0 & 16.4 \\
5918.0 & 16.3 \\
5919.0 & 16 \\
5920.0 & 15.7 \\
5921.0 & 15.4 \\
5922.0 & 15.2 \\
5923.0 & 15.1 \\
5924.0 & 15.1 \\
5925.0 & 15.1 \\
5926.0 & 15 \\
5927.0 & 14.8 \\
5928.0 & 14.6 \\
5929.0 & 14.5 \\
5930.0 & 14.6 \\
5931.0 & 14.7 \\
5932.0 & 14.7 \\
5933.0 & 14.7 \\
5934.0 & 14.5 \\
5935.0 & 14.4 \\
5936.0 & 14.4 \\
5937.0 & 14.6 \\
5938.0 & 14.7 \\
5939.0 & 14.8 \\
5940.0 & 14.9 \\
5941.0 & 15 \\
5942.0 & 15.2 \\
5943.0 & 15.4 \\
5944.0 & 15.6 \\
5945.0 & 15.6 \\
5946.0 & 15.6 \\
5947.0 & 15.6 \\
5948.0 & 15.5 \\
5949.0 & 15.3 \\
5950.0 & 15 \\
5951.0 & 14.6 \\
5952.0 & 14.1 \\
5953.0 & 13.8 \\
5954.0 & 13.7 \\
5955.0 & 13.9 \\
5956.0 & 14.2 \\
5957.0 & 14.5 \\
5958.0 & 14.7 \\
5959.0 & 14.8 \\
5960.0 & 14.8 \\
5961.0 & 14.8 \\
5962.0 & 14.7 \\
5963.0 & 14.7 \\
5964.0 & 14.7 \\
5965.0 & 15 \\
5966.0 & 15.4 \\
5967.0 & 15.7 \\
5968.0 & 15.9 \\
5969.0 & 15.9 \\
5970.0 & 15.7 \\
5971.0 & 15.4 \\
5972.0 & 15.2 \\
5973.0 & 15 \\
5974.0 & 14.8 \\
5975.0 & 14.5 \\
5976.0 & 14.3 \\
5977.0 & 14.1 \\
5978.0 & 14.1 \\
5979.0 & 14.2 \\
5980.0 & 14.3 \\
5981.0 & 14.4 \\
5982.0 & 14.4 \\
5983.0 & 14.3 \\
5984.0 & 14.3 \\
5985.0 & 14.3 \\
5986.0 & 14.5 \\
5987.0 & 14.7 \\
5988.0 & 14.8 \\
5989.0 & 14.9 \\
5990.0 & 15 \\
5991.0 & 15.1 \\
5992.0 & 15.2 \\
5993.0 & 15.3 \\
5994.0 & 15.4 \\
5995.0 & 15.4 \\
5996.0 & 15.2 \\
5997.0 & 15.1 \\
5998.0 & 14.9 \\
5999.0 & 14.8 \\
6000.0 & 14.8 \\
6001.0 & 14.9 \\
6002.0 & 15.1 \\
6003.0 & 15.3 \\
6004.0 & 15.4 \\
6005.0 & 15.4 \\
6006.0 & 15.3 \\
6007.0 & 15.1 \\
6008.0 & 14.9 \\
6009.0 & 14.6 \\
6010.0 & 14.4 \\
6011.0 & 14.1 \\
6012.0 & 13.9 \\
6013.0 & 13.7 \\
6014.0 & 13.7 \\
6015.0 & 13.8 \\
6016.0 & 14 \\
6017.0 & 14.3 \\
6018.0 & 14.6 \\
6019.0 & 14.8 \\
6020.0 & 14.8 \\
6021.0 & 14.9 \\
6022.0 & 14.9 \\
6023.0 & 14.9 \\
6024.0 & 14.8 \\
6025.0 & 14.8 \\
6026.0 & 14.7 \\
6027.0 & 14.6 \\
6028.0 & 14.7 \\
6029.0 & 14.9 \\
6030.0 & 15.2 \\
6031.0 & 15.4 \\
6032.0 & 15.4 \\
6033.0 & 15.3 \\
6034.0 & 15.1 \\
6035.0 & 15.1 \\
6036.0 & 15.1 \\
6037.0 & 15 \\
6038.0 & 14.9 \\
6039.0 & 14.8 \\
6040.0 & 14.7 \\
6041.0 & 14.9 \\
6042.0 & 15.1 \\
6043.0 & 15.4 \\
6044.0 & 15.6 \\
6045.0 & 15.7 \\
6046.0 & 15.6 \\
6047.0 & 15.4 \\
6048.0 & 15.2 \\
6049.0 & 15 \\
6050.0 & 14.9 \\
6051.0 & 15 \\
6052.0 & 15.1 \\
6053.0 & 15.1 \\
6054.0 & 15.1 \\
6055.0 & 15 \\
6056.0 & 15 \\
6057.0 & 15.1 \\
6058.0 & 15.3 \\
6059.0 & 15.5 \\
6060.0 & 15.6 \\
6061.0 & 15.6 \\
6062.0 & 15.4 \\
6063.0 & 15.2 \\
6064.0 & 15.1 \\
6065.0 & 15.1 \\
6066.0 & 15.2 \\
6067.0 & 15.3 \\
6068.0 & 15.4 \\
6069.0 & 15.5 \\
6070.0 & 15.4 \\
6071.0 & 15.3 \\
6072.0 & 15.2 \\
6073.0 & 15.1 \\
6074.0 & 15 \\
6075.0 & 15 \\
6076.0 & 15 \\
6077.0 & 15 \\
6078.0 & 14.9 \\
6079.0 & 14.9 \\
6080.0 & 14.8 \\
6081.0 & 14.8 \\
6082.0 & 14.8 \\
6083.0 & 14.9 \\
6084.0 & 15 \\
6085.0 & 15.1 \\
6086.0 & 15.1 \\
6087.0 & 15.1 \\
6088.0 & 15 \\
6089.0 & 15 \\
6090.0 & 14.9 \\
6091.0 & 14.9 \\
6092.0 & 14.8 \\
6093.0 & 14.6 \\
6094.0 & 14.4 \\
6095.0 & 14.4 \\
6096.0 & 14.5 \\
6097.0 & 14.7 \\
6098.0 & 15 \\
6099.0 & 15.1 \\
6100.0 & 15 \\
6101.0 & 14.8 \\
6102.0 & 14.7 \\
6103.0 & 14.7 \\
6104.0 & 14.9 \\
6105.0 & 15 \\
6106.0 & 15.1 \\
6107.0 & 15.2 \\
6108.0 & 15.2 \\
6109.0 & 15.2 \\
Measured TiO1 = 0.030 mag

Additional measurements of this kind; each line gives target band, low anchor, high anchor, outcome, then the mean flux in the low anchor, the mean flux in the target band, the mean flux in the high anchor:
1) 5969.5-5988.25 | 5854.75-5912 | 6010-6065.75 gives 0.02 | 14.6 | 14.6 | 14.9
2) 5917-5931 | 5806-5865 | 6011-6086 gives -0.01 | 15.2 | 15.2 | 15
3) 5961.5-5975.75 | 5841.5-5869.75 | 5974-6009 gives -0.02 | 15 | 15.2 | 14.8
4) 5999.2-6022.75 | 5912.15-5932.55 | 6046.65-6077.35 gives 0.05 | 15.4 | 14.6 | 15.2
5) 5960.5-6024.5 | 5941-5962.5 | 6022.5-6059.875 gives 0.01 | 14.8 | 14.8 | 15.1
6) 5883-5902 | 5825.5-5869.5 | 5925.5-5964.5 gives 0.13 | 15.3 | 13.4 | 14.8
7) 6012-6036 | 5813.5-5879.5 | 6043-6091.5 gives 0.03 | 15.3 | 14.7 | 15.2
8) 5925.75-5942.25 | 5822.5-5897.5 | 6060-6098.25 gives 0.02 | 14.9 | 14.7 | 15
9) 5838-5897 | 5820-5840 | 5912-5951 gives 0.07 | 15.8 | 14.6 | 15.2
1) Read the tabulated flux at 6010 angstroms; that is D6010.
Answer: 14.4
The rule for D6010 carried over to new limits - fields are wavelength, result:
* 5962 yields 14.7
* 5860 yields 14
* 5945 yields 15.6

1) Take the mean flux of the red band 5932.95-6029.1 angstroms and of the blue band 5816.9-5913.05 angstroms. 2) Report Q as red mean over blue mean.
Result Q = 1.0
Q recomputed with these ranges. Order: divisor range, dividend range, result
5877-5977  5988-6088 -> 1.02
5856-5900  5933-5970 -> 1.04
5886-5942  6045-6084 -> 1.03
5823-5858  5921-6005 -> 0.96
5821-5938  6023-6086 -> 1.01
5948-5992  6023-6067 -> 1.03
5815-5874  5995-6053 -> 0.97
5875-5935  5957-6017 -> 1.01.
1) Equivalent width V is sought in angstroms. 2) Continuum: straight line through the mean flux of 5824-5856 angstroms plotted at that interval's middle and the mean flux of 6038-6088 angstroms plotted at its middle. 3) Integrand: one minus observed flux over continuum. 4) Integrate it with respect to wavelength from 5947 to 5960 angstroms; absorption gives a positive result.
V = 0.7 angstroms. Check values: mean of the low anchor 15.5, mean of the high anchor 15.1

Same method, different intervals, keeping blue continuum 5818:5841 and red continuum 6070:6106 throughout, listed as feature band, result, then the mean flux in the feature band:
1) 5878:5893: 2.0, 13.5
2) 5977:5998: 0.6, 14.7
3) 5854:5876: 0.7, 15.1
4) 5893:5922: 0.5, 15.2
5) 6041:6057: -0.2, 15.2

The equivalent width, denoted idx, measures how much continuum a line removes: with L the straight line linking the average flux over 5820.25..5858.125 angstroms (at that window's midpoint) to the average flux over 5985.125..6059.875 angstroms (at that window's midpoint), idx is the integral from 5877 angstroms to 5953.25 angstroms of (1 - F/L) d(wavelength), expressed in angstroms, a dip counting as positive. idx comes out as 2.7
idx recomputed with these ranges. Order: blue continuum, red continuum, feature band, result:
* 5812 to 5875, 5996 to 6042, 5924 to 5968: 0.5 angstroms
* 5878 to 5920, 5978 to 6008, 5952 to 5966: 0.2 angstroms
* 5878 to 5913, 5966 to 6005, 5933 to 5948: -0.5 angstroms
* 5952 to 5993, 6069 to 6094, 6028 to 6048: -0.4 angstroms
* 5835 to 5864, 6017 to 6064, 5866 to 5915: 1.5 angstroms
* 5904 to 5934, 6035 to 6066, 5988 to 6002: 0.2 angstroms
